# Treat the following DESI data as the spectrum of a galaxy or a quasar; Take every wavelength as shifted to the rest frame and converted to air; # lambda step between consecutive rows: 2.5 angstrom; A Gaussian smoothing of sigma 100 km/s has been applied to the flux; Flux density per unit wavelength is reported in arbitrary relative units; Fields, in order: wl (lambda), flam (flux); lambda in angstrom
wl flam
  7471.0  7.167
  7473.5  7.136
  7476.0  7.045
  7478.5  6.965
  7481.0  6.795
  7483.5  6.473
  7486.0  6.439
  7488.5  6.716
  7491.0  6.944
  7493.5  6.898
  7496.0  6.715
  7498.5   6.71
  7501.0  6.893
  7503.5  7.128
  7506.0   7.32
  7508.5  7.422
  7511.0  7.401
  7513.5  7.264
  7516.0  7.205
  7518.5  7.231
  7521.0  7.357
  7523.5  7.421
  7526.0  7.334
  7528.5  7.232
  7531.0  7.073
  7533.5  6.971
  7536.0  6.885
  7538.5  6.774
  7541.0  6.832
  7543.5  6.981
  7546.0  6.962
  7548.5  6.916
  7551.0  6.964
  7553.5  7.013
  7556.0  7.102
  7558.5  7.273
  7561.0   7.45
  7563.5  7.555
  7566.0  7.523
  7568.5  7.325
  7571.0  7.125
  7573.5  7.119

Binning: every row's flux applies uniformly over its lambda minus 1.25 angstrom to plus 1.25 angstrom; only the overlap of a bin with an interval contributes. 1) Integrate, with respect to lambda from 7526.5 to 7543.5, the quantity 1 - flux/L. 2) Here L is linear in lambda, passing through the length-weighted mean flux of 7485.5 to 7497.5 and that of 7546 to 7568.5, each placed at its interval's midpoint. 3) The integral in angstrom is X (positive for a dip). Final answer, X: 0.2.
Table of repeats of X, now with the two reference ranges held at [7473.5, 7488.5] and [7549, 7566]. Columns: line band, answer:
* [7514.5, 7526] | -0.5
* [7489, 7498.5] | 0.0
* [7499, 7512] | -0.5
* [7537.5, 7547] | 0.3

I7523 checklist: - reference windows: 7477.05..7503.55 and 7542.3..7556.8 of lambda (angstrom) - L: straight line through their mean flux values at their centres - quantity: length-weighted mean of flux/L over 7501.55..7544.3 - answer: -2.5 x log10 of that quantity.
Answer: -0.04 mag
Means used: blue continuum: 6.78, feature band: 7.16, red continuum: 6.99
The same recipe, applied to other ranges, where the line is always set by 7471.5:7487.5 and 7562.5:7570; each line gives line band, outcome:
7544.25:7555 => 0.06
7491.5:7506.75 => 0.01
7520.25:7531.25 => -0.02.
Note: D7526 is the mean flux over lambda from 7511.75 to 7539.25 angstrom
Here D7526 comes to 7.17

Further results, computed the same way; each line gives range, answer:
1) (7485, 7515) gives 6.99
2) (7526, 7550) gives 6.98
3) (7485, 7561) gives 7.05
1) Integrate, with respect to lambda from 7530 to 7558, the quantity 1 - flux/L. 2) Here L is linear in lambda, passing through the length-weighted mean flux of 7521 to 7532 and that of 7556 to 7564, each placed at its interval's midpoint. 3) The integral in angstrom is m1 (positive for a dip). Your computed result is 1.4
